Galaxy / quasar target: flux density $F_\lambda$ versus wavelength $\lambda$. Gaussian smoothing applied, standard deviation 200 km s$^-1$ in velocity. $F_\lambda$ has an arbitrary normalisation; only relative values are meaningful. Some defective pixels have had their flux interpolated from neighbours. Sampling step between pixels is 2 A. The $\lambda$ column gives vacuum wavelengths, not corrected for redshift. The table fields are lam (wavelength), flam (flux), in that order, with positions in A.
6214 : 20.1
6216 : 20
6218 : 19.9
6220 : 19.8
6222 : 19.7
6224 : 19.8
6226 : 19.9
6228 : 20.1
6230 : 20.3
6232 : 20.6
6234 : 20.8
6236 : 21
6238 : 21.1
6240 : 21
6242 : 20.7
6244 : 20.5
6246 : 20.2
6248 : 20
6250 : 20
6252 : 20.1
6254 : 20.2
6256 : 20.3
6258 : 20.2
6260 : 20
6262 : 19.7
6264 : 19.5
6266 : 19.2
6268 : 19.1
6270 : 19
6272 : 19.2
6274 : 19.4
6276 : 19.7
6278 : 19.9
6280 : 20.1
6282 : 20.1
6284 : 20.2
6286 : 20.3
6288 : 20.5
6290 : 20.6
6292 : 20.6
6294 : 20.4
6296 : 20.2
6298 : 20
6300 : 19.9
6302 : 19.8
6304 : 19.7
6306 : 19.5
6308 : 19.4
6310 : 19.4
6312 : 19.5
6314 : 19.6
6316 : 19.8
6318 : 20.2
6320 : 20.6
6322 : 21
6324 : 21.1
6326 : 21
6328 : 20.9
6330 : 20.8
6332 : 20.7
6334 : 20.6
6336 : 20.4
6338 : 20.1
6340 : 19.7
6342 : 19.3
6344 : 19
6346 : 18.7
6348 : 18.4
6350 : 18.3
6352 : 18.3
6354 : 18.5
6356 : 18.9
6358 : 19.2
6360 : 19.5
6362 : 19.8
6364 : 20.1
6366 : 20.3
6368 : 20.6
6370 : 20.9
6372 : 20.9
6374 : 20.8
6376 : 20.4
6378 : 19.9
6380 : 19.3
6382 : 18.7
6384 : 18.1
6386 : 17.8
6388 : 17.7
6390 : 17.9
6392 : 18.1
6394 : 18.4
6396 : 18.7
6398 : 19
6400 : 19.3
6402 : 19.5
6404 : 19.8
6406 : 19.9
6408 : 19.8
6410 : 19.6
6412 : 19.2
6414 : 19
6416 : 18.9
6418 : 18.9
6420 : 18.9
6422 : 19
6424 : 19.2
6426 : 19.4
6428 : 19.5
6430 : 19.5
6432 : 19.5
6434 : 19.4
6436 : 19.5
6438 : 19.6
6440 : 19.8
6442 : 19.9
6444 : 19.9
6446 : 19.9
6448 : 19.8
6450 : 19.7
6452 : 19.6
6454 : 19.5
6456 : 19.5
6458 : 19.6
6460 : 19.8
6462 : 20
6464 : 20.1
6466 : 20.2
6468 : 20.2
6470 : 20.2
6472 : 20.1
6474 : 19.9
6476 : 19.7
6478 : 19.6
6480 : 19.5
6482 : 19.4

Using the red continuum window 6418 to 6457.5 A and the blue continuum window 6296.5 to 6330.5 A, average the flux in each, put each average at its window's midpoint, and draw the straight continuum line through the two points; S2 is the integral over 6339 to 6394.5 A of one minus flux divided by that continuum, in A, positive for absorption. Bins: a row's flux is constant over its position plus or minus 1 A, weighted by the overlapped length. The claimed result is 1.8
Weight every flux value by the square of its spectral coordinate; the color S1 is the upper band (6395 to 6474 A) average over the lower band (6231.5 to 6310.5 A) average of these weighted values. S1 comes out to 1.03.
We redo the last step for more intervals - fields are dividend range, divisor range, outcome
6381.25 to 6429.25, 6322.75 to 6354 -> 0.98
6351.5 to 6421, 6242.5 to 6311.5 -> 1.00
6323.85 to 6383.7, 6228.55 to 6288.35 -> 1.02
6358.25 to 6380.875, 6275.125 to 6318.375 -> 1.03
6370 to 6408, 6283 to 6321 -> 0.99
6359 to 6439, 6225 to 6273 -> 1.01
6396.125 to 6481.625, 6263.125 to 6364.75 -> 1.03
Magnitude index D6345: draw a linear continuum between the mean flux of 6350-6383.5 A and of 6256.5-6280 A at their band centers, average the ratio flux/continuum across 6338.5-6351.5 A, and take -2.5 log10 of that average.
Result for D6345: 0.04 mag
